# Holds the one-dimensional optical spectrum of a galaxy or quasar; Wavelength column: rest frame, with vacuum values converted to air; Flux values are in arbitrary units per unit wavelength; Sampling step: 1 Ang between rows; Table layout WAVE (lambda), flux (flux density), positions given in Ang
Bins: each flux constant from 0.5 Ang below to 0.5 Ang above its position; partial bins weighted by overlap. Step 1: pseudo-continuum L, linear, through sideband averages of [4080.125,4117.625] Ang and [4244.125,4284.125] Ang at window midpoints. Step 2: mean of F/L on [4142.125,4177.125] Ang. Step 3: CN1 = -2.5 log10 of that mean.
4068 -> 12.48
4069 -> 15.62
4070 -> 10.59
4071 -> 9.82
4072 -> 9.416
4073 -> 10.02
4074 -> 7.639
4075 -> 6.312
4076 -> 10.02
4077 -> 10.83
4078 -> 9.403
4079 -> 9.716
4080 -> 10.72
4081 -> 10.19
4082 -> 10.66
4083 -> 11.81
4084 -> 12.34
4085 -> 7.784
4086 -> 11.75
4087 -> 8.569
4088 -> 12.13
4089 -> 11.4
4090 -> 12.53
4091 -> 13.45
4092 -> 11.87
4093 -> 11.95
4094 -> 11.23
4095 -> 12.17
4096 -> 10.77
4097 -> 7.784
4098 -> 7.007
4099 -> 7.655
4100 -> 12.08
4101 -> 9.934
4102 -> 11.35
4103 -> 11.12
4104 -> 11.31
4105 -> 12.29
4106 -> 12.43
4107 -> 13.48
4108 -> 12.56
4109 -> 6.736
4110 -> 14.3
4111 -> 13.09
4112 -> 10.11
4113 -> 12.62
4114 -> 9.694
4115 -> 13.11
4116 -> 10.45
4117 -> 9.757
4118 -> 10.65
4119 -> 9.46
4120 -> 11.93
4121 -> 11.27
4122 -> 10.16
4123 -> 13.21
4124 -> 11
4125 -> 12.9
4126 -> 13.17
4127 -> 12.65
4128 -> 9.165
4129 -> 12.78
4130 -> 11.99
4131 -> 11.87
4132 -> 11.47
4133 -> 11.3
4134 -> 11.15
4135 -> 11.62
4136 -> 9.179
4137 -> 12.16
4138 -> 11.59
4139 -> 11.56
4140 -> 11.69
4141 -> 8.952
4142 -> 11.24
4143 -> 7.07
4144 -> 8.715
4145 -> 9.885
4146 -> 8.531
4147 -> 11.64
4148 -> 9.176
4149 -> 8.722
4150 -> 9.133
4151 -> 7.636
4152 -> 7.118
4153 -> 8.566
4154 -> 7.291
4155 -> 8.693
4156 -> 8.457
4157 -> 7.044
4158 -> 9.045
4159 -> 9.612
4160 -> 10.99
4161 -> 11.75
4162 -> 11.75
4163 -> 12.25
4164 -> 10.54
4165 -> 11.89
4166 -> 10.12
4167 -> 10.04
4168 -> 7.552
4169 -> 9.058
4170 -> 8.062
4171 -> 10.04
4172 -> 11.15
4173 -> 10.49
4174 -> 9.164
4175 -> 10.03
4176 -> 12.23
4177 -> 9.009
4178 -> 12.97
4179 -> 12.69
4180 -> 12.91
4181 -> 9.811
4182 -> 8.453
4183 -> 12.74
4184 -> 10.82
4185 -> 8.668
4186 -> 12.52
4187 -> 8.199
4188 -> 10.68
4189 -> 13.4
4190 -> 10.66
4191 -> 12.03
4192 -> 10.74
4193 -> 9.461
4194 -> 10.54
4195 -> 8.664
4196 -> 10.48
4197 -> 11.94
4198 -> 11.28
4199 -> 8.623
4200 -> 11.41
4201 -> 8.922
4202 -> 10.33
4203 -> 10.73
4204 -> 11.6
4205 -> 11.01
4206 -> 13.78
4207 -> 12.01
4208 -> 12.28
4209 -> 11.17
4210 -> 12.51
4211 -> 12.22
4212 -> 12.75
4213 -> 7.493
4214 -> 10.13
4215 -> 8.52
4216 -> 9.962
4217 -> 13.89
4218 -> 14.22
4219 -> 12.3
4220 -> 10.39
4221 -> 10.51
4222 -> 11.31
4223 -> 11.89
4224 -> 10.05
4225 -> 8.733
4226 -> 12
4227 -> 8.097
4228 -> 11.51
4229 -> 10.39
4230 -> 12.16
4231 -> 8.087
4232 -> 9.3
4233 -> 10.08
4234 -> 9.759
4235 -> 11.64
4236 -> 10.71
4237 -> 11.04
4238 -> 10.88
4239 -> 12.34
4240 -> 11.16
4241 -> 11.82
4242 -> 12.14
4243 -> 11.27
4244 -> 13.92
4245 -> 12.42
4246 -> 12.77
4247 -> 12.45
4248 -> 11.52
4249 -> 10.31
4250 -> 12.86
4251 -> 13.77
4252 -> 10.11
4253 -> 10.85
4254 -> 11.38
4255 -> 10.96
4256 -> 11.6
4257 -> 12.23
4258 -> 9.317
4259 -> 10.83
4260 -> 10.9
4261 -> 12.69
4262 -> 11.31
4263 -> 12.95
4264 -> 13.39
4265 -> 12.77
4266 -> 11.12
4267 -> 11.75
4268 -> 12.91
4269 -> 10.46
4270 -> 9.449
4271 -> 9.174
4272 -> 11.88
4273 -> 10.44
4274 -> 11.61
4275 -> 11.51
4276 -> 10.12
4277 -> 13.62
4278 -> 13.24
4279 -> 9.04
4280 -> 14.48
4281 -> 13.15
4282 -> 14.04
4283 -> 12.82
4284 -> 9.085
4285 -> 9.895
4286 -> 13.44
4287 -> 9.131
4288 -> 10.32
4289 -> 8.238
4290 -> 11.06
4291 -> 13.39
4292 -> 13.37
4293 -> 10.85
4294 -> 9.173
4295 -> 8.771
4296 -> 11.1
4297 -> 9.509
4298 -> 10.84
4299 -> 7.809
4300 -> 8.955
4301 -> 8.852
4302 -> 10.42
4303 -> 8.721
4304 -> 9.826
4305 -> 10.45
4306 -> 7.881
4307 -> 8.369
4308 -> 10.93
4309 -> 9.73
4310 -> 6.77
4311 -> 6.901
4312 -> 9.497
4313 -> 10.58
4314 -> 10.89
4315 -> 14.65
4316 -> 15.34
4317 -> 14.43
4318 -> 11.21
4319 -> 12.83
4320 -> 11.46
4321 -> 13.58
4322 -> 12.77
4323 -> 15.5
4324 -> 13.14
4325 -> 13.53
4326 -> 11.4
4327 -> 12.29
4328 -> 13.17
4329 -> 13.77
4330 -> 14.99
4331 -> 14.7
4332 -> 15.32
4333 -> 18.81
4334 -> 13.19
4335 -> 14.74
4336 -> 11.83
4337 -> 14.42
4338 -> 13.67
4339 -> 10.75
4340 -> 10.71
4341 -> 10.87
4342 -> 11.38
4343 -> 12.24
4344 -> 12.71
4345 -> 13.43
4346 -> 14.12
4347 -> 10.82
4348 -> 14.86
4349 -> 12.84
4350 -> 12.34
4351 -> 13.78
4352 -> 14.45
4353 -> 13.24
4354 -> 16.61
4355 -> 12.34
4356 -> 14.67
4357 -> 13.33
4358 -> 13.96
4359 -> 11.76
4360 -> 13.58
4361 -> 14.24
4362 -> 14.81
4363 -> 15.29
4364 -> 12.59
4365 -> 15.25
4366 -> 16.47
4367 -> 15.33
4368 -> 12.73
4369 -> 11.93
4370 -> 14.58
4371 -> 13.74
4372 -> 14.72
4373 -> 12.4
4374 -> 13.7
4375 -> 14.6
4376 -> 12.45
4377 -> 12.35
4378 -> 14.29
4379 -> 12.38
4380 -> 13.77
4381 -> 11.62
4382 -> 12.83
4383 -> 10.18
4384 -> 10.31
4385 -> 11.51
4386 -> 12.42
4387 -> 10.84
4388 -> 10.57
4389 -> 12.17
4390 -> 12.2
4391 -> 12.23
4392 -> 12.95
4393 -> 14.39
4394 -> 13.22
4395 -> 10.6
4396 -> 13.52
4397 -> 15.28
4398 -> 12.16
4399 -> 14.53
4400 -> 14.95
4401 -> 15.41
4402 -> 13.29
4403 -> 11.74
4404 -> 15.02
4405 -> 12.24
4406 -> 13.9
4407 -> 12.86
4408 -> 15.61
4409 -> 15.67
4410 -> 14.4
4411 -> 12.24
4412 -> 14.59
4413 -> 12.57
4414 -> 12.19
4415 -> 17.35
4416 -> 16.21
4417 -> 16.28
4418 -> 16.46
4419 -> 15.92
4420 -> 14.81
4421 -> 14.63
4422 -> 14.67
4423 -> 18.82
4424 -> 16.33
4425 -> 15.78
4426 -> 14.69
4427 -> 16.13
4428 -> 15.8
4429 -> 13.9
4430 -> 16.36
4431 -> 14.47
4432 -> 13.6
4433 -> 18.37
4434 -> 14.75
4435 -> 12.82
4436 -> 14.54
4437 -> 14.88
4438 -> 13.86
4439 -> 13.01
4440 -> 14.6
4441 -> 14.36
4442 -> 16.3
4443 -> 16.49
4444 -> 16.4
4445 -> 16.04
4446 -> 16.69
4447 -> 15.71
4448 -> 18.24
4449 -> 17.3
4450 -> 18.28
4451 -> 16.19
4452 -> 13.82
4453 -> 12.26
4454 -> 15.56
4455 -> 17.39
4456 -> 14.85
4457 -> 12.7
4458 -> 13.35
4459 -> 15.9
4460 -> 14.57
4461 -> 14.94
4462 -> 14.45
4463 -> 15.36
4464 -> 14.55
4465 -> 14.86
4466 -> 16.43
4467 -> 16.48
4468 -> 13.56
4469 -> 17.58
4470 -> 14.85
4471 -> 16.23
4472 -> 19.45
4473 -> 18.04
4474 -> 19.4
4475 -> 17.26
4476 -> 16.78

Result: 0.187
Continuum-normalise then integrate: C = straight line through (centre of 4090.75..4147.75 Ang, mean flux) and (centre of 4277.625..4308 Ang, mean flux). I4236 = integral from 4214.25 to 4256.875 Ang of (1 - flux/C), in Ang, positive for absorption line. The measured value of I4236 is -2.06 Ang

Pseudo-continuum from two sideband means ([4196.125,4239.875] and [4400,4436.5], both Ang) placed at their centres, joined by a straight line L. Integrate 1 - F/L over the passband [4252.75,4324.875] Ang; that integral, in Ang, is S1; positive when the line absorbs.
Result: 6.7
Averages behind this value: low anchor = 10.9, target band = 11.1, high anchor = 14.8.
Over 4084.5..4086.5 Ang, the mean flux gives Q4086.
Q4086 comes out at 9.77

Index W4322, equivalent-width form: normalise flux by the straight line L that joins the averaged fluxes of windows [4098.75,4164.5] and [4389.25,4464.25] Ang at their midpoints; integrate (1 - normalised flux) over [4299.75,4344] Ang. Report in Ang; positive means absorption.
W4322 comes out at 4.5 Ang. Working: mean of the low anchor 10.6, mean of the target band 12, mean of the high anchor 14.8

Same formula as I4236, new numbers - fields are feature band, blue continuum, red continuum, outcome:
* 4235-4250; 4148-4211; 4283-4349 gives -1.1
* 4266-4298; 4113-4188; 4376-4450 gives 3.0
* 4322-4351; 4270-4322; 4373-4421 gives -3.4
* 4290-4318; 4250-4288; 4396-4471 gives 4.5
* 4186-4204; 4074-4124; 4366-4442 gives 1.9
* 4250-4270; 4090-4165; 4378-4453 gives 1.2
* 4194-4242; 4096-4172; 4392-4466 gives 3.3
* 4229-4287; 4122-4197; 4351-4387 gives 1.6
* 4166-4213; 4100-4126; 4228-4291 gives 2.8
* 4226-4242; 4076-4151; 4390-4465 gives 2.2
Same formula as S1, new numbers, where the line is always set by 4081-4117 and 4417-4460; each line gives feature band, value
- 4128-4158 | 4.6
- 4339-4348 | 1.3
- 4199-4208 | 0.9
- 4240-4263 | 2.3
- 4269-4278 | 1.5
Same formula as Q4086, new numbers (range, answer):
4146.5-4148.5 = 10.4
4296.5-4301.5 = 9.19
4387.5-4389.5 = 11.4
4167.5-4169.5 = 8.3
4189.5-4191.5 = 11.3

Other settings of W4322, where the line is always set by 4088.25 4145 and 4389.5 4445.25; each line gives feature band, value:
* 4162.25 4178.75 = 2.0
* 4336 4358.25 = 1.2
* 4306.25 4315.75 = 2.5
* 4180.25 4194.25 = 1.5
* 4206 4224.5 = 1.3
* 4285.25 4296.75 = 2.1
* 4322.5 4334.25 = -0.5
